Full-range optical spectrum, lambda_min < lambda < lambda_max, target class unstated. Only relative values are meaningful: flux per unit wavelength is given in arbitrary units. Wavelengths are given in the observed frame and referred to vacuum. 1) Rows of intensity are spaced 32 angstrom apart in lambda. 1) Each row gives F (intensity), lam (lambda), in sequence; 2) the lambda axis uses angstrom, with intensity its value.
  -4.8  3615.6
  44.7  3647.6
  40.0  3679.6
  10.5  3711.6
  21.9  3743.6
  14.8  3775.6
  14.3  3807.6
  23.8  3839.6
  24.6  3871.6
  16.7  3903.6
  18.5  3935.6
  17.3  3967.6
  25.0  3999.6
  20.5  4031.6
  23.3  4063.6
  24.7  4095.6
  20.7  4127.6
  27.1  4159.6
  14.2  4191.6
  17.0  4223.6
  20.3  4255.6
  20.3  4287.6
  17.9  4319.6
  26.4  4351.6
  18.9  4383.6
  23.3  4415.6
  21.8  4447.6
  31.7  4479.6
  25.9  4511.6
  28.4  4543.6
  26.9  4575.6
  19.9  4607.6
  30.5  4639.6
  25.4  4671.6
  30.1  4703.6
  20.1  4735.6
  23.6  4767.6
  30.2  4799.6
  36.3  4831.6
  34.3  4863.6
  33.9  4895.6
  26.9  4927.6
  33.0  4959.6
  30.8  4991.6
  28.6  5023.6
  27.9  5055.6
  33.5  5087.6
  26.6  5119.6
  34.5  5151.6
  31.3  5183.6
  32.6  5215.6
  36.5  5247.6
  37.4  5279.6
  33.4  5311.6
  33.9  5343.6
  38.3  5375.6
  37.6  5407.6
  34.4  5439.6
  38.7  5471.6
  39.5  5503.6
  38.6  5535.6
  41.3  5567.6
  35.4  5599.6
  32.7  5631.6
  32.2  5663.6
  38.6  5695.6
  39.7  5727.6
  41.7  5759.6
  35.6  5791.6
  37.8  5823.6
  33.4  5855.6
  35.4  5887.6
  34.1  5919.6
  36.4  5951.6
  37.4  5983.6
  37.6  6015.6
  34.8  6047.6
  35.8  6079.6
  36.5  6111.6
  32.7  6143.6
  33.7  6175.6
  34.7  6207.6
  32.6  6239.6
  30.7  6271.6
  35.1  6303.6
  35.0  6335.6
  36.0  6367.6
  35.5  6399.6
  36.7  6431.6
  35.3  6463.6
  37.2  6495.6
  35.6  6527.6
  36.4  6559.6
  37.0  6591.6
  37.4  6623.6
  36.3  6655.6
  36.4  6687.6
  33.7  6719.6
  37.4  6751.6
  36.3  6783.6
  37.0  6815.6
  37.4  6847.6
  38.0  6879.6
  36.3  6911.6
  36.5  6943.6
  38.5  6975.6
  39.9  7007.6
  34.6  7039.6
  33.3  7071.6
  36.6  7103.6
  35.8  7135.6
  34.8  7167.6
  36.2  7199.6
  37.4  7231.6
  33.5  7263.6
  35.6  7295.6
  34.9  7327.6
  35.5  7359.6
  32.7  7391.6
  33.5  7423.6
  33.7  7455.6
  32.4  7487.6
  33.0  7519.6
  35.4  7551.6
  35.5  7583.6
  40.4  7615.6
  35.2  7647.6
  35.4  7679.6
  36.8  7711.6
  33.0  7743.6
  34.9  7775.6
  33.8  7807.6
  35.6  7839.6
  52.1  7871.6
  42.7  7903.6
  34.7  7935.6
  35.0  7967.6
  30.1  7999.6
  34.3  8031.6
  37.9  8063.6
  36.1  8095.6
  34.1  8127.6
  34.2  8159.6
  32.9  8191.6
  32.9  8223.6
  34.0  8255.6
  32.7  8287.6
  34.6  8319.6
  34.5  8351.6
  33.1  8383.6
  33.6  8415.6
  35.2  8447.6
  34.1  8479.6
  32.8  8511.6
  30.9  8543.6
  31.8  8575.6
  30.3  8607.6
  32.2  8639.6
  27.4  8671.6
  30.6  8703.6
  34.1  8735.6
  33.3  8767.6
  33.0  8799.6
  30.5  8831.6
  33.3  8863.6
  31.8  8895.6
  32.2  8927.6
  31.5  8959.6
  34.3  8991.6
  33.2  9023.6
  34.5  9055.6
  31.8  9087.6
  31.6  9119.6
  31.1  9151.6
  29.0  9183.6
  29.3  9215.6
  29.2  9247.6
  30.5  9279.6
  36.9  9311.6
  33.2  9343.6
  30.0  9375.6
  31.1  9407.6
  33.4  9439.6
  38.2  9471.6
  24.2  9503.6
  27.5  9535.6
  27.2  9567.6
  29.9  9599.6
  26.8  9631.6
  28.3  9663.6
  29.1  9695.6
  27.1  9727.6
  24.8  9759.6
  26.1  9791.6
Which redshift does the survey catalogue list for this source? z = 0.201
